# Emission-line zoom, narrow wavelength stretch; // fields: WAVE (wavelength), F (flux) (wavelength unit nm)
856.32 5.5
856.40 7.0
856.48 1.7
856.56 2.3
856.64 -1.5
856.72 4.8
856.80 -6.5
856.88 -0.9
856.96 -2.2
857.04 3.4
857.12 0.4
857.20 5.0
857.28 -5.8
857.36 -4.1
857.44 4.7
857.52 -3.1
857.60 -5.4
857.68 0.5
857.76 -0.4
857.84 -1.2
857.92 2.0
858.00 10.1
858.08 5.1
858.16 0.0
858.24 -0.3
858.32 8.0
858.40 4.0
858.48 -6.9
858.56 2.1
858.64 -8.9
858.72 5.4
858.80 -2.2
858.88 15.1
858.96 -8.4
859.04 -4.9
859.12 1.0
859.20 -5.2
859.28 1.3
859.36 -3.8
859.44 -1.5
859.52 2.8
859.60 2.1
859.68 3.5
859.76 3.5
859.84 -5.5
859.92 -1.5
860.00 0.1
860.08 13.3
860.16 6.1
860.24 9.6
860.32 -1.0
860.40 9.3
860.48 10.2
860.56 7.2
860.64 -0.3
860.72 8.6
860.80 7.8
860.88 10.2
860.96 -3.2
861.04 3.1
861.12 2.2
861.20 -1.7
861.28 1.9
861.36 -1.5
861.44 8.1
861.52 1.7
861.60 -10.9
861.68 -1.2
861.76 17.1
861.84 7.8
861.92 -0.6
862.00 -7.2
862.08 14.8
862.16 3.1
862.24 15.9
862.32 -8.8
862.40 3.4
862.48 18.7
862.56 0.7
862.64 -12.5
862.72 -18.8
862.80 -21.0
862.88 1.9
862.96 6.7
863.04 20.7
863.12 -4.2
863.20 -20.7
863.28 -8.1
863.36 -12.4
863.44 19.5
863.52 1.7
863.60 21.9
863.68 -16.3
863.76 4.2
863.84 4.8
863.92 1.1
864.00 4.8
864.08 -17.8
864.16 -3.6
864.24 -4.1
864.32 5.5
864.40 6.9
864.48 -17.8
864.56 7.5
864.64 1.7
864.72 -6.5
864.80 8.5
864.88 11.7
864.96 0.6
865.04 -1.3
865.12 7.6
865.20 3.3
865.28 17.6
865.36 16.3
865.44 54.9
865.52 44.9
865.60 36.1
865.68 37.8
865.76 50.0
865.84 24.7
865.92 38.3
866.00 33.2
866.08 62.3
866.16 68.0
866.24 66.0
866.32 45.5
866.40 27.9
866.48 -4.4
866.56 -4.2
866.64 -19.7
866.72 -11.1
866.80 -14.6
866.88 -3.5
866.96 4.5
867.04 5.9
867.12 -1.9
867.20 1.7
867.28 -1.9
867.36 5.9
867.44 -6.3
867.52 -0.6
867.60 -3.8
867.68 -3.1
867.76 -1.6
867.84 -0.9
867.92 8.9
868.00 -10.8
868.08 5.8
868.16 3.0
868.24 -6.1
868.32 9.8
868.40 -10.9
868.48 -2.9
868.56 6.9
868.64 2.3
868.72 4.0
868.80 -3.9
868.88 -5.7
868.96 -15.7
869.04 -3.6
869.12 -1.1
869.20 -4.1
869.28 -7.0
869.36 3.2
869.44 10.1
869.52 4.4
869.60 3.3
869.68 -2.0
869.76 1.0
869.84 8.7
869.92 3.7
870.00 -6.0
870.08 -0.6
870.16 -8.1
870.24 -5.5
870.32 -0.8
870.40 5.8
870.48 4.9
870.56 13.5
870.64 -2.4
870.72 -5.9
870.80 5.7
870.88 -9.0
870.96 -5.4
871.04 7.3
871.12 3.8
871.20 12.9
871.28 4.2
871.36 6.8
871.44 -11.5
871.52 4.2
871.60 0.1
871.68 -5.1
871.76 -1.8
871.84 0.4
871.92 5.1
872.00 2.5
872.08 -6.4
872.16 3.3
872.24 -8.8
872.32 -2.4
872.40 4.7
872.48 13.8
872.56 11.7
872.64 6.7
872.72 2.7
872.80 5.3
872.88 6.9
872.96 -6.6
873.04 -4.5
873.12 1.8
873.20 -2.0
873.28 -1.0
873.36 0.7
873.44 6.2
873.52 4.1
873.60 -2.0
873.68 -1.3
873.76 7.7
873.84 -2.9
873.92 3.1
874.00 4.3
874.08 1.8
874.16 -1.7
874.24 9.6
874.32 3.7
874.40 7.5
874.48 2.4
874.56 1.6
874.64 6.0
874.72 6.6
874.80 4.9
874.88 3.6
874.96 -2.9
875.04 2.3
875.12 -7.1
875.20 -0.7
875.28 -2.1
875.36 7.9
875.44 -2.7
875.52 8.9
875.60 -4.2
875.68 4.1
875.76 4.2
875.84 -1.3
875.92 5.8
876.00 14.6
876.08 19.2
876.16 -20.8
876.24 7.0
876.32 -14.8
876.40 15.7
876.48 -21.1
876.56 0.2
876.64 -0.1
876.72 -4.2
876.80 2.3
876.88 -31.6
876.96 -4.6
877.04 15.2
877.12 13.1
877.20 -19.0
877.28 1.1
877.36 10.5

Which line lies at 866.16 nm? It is [O II]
